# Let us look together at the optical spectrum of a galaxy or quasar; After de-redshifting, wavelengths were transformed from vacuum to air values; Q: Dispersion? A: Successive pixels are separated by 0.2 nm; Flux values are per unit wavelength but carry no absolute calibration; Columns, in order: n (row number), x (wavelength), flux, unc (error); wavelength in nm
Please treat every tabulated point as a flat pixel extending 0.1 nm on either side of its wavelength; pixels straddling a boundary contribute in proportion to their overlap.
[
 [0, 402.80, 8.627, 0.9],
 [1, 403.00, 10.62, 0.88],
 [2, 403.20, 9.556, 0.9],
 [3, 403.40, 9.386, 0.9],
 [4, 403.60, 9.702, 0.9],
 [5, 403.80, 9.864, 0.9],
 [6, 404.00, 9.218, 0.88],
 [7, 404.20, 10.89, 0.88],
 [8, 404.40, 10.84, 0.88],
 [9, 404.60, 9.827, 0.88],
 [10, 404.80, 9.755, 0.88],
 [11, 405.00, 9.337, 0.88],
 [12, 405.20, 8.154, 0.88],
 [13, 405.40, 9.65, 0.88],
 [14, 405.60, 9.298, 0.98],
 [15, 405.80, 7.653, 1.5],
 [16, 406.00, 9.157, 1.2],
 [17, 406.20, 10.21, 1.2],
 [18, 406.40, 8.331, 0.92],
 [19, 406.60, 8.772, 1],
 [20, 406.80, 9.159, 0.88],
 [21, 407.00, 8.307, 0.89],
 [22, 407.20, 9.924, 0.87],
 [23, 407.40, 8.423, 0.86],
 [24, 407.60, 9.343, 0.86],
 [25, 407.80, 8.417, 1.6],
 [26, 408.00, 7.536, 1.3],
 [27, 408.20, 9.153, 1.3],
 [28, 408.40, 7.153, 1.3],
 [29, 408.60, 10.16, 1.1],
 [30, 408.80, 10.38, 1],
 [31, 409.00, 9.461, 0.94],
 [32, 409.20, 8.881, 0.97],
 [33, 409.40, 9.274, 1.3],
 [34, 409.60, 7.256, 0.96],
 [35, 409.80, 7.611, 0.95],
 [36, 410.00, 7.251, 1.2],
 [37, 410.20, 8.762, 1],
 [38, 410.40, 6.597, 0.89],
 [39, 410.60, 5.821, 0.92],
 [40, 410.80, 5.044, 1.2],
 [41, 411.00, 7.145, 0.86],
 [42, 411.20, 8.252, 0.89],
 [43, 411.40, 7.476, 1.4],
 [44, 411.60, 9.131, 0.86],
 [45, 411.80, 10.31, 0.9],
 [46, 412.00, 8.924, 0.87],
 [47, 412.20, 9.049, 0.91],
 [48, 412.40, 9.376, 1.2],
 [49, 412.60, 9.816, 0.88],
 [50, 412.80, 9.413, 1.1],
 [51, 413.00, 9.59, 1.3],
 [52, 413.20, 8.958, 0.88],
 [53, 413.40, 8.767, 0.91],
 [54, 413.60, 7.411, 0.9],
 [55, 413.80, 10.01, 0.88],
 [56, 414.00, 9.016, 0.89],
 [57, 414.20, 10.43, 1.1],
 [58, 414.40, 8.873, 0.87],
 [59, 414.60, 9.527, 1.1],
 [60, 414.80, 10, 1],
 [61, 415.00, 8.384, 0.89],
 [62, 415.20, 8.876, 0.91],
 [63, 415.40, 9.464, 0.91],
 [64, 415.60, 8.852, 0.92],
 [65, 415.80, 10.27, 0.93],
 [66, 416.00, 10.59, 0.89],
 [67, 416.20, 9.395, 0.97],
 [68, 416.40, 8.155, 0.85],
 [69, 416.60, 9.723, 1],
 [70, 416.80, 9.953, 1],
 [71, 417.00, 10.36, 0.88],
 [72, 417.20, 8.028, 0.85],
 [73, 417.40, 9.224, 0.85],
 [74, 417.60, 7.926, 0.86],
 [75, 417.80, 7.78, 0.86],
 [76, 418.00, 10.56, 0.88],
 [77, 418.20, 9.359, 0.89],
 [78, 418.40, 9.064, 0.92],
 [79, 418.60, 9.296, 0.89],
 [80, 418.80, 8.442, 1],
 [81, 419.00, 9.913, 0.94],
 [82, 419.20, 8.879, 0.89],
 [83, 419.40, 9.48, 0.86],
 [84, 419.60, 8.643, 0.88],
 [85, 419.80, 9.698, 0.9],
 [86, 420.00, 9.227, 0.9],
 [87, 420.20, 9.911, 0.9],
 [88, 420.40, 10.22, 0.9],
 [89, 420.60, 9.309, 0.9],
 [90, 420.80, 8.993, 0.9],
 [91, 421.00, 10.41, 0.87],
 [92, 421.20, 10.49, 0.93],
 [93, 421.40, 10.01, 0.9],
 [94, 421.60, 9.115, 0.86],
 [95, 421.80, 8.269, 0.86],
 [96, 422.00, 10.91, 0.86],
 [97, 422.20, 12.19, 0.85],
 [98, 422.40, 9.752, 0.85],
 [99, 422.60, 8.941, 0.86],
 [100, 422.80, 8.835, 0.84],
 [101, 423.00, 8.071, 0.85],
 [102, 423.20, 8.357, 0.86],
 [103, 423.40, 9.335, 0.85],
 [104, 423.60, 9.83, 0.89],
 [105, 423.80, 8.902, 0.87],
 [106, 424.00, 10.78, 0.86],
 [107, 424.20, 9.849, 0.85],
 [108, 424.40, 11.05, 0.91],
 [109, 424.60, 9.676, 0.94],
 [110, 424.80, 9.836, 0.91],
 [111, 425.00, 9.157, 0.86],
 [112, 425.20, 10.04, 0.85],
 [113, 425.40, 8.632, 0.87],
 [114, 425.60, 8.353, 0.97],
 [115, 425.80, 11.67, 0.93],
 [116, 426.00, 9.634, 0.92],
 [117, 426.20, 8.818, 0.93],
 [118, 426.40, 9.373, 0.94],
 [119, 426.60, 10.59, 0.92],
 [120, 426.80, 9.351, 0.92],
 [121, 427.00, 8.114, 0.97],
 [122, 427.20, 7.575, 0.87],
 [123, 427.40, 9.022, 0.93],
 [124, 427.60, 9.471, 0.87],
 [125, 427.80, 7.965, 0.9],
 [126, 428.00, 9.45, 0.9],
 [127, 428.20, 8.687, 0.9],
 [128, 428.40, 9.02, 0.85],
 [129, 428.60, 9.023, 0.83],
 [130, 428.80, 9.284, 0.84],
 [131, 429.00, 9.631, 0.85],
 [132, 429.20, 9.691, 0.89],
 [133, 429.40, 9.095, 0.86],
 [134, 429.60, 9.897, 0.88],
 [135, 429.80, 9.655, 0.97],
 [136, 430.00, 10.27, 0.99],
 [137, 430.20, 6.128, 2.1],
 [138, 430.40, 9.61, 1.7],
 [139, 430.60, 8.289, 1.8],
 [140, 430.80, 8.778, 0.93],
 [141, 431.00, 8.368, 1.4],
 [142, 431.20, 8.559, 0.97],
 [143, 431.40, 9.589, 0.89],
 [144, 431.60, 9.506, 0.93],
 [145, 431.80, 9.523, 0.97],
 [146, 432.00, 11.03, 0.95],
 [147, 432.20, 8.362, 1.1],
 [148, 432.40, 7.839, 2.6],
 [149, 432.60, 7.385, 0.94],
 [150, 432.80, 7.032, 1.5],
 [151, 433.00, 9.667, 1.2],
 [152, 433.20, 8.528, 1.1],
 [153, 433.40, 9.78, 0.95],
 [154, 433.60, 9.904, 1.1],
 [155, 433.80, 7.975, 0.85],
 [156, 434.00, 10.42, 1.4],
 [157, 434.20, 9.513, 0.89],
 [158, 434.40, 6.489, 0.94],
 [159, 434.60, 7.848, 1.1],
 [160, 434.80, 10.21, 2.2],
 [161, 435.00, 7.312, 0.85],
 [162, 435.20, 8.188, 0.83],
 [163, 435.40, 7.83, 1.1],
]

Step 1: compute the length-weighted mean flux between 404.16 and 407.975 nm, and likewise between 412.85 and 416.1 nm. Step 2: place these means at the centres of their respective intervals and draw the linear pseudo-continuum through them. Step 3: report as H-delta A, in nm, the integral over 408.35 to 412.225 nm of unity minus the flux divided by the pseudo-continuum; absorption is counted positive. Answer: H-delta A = 0.44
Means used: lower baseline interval 9.17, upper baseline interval 9.32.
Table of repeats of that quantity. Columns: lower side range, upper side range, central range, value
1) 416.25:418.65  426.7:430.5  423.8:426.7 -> -0.24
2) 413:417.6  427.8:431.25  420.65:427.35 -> -0.32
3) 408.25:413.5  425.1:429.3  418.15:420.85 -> -0.14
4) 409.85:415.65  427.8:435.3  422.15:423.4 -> -0.07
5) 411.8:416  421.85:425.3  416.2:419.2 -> 0.11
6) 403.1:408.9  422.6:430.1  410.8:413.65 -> 0.17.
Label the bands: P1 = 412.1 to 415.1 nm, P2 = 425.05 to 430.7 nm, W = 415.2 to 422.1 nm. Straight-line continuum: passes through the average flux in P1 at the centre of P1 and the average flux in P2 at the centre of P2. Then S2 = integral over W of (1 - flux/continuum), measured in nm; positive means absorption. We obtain -0.14 nm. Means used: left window 9.24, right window 9.15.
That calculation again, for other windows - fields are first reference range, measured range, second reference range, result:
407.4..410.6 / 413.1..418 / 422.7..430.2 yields -0.26 nm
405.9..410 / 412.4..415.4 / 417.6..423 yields -0.04 nm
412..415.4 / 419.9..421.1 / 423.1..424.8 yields -0.02 nm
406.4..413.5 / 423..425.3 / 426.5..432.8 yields -0.21 nm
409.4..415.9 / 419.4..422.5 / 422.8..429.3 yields -0.26 nm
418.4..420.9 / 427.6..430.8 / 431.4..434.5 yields -0.01 nm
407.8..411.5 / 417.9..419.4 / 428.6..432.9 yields -0.18 nm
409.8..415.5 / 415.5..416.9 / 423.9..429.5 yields -0.12 nm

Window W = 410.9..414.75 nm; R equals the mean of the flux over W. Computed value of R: 9.04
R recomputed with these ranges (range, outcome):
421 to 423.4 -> 9.57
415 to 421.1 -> 9.32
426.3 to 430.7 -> 9.05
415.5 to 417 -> 9.62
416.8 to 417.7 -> 9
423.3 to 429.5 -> 9.38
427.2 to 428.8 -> 8.88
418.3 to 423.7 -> 9.47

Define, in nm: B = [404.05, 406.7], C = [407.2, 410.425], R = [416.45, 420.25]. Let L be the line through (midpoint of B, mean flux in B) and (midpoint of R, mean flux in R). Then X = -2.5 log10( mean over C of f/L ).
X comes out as 0.09 mag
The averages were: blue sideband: 9.37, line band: 8.57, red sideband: 9.21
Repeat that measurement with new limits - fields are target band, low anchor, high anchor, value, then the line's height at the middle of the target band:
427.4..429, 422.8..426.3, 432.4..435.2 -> 0.01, 9.14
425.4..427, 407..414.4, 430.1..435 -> -0.10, 8.69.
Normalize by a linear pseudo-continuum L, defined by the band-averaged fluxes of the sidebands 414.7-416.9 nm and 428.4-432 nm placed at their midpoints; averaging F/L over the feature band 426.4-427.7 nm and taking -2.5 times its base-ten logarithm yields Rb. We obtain 0.02 mag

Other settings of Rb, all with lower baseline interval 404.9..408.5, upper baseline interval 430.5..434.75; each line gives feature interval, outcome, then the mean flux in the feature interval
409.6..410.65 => 0.20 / 7.28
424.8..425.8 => -0.07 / 9.39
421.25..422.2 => -0.13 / 9.9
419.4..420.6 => -0.09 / 9.52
